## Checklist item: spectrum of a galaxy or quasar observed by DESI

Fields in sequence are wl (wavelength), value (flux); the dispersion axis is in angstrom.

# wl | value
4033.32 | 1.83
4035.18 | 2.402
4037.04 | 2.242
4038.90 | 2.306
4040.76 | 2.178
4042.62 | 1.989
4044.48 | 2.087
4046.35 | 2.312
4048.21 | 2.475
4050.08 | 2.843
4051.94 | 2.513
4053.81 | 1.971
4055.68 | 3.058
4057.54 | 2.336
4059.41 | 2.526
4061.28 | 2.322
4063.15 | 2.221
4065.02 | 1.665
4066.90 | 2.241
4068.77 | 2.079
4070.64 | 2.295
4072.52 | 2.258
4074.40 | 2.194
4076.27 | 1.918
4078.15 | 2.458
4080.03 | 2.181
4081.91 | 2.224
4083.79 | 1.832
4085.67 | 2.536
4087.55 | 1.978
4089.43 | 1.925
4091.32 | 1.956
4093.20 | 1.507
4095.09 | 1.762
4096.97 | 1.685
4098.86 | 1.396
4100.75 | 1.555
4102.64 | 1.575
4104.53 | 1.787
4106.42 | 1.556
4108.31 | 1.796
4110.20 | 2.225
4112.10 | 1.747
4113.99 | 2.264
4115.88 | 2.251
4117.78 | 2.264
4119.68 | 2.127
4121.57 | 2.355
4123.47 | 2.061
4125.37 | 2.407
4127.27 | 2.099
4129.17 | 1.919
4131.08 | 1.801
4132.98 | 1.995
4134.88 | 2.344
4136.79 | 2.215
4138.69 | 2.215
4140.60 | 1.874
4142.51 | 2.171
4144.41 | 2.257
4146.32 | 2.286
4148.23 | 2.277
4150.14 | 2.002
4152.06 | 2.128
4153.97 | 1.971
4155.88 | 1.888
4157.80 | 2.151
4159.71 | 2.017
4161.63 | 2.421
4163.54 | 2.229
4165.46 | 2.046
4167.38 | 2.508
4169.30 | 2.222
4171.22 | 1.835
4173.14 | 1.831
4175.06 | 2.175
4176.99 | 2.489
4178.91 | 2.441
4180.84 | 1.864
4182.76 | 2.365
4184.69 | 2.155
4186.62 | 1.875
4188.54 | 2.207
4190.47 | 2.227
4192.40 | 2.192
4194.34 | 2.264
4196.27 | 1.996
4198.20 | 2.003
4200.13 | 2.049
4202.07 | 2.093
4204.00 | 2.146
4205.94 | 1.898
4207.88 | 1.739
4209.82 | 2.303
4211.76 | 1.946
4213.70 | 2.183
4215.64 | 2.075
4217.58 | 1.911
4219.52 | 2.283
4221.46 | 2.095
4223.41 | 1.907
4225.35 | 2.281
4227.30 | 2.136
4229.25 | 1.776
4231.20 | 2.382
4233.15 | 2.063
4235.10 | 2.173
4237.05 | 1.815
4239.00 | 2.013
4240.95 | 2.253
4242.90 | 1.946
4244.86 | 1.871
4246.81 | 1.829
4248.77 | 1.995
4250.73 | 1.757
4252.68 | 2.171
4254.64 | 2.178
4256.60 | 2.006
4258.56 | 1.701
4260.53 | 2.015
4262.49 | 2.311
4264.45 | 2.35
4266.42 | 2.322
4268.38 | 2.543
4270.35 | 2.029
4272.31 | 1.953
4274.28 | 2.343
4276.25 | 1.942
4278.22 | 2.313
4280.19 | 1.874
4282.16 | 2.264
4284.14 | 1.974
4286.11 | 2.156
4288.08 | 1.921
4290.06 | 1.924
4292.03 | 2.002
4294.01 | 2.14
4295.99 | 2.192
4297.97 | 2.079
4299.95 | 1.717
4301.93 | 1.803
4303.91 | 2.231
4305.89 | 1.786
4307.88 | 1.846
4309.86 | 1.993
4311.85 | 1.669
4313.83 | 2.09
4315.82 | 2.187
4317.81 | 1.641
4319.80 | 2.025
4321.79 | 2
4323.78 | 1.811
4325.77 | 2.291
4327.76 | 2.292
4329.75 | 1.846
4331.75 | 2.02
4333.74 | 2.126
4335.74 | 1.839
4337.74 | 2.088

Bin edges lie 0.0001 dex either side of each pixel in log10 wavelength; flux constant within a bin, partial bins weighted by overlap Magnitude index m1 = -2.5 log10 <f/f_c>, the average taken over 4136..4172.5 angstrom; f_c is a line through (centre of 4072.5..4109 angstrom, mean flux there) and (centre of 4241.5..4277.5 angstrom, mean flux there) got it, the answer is -0.09 mag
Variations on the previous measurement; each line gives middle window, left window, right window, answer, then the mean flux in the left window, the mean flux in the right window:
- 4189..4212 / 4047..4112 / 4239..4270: 0.00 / 2.08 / 2.08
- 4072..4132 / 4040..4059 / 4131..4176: 0.14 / 2.38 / 2.13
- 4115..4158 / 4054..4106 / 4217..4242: -0.04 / 2.05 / 2.09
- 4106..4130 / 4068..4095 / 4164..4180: 0.02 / 2.08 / 2.19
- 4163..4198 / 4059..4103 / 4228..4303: -0.06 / 2.01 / 2.06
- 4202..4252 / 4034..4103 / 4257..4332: 0.02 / 2.14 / 2.04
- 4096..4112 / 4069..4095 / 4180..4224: 0.22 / 2.09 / 2.08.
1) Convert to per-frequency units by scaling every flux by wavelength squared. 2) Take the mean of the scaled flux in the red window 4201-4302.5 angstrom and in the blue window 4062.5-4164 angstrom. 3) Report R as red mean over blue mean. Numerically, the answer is 1.08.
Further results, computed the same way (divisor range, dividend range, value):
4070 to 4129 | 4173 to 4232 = 1.11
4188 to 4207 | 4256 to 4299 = 1.04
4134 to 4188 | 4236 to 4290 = 1.01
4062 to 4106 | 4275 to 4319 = 1.12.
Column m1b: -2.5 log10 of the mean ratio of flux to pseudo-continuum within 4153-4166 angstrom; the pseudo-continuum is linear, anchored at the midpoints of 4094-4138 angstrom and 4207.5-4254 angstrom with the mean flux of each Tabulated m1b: -0.06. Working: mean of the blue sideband 1.97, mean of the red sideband 2.04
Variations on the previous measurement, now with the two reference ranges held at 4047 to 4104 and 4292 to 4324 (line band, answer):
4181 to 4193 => -0.06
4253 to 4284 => -0.08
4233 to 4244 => -0.02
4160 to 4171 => -0.09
